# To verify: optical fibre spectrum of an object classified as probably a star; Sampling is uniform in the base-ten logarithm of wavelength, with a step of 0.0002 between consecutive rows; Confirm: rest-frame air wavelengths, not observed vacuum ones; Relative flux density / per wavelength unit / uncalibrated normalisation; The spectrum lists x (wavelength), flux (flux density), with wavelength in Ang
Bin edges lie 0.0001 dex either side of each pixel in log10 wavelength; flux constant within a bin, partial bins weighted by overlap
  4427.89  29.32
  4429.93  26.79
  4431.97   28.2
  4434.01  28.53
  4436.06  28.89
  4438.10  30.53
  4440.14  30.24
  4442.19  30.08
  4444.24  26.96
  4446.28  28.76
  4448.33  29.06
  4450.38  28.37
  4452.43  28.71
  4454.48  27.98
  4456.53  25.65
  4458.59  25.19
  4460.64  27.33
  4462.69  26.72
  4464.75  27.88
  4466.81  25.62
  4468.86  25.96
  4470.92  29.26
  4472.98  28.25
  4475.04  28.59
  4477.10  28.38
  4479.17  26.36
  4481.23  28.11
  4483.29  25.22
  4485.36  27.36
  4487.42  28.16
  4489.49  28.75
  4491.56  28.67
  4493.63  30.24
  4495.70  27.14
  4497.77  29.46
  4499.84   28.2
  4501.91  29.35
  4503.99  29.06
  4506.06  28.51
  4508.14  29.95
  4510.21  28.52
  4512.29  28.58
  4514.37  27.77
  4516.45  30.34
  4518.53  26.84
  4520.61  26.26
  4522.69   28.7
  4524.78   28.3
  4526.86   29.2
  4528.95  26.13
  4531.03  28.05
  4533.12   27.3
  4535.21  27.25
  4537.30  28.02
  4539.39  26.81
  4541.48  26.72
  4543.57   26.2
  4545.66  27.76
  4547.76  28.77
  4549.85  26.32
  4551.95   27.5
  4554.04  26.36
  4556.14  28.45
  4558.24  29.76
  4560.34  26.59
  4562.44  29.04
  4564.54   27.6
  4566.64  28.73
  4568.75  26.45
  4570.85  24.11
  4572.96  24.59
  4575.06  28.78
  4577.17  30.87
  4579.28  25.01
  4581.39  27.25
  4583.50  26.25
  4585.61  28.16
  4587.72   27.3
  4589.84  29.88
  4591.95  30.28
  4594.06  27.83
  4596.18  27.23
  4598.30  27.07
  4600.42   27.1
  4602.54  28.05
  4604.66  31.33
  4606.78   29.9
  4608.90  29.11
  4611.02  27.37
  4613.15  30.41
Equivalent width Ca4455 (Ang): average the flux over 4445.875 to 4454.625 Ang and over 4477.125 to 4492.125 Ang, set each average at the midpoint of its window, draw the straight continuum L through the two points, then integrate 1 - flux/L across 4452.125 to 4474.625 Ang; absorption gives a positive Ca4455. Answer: 0.85 Ang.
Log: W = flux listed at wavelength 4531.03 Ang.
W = 28.05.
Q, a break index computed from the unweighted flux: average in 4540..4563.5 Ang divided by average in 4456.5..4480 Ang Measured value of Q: 1.02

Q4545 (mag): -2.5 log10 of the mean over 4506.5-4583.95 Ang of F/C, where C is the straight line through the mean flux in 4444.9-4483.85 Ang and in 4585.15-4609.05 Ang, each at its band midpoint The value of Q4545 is 0.021 mag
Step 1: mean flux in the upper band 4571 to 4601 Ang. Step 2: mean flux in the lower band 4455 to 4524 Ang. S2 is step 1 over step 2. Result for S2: 0.99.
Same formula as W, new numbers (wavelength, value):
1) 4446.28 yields 28.76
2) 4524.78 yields 28.3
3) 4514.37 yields 27.77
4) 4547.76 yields 28.77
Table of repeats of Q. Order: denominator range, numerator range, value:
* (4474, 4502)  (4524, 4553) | 0.98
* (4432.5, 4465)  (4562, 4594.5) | 0.98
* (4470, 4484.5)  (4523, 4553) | 0.99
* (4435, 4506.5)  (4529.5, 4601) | 0.98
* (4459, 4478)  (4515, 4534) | 1.02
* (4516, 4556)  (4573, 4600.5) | 1.01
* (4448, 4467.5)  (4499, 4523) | 1.05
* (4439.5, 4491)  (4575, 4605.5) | 1.01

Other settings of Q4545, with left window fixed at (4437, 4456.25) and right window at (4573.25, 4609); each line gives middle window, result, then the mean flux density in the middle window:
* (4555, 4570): 0.01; 28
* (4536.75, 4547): 0.05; 27.1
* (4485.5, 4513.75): -0.01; 28.8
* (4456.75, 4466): 0.08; 26.6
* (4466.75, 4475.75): 0.04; 27.7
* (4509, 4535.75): 0.02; 28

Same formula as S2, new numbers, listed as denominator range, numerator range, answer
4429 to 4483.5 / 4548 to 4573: 0.98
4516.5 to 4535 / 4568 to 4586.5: 0.97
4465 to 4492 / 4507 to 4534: 1.02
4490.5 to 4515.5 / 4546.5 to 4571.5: 0.96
